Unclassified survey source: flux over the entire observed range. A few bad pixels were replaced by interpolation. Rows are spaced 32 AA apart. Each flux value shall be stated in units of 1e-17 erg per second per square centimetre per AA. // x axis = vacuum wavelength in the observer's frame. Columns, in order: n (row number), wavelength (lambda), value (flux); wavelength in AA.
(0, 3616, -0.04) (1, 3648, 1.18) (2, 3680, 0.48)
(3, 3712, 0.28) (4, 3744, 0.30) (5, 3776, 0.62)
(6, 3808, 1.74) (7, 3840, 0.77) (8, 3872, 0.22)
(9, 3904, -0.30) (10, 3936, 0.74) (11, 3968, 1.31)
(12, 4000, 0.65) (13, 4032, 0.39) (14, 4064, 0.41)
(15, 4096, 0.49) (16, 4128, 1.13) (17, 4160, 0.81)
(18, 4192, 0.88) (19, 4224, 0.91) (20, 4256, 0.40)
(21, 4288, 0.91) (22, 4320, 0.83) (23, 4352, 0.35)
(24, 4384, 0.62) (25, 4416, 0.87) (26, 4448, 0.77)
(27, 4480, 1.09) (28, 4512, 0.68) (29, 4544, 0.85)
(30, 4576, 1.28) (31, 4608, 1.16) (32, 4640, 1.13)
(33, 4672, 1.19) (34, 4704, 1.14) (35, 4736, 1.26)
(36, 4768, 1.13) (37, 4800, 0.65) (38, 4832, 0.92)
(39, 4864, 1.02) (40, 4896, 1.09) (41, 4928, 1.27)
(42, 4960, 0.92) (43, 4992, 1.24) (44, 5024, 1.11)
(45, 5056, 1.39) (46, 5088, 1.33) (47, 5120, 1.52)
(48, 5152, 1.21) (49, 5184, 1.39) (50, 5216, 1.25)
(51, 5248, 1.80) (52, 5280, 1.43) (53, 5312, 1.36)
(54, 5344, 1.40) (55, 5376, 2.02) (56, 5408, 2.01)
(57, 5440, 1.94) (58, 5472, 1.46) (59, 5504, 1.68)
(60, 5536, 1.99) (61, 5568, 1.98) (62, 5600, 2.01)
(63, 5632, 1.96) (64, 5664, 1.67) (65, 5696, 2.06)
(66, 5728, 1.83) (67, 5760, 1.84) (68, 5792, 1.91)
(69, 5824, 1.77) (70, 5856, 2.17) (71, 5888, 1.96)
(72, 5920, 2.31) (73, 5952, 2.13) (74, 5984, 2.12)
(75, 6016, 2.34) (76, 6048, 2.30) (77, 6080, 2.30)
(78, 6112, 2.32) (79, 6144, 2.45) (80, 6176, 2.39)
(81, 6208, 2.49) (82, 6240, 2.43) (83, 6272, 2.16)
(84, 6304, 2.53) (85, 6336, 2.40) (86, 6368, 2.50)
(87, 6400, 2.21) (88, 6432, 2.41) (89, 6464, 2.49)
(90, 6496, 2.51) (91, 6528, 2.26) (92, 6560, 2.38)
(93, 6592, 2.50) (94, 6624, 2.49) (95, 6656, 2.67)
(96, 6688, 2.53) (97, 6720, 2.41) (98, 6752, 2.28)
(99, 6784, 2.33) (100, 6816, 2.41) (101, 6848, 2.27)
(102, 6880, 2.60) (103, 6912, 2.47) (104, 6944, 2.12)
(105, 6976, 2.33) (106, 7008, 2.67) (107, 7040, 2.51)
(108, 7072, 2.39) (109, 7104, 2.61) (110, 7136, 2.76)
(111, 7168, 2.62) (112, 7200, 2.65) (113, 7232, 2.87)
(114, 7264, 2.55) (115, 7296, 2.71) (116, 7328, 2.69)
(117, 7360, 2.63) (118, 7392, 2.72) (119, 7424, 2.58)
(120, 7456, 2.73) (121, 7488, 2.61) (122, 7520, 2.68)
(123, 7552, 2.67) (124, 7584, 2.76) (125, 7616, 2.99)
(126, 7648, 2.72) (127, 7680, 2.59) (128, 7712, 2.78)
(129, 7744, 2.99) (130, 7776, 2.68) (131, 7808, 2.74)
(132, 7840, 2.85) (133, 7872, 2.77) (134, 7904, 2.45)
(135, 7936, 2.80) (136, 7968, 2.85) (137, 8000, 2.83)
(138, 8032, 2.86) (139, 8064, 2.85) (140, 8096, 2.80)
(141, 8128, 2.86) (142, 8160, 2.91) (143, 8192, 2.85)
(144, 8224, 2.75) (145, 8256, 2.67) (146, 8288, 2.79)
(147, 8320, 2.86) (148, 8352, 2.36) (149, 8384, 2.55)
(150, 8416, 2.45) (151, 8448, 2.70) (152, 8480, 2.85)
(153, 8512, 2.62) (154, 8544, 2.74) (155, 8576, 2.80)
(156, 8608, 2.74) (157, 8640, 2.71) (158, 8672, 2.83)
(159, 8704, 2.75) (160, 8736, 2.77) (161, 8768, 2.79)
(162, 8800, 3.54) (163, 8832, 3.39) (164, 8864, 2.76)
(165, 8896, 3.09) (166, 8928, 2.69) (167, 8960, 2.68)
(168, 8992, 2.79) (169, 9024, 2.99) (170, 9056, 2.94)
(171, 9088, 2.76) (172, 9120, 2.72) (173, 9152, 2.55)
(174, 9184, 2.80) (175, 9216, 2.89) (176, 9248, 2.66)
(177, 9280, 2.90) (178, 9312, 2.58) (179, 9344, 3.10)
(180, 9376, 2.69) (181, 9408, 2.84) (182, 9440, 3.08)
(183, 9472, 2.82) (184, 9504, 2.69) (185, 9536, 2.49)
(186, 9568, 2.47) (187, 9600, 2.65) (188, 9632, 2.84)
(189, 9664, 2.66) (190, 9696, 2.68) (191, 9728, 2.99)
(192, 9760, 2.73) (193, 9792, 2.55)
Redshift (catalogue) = 0.34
